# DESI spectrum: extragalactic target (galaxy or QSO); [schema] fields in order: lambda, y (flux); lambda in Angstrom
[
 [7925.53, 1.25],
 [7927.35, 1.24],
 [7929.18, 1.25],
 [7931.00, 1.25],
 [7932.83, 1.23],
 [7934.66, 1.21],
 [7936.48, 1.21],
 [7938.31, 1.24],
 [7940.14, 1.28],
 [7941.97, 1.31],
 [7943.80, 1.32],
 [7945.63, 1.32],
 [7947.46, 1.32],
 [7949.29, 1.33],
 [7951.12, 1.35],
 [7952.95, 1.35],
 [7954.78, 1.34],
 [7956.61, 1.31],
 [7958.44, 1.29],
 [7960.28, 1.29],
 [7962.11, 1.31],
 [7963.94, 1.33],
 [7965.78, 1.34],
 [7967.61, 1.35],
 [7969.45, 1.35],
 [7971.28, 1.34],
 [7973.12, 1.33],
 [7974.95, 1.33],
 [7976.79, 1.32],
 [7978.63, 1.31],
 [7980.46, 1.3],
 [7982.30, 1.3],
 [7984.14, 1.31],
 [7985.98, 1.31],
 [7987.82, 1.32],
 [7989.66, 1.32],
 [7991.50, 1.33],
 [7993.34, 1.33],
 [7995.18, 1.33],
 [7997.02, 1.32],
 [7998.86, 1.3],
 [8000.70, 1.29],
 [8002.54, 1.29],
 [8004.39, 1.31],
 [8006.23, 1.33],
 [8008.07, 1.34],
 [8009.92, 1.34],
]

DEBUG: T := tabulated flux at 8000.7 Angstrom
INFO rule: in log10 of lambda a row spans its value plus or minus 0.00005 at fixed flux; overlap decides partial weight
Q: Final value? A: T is 1.29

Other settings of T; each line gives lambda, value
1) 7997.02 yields 1.32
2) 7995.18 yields 1.33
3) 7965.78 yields 1.34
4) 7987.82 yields 1.32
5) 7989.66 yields 1.32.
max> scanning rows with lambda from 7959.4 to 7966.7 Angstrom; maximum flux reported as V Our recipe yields 1.34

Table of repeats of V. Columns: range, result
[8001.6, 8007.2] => 1.33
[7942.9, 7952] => 1.35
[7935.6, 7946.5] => 1.32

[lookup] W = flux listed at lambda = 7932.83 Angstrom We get 1.23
